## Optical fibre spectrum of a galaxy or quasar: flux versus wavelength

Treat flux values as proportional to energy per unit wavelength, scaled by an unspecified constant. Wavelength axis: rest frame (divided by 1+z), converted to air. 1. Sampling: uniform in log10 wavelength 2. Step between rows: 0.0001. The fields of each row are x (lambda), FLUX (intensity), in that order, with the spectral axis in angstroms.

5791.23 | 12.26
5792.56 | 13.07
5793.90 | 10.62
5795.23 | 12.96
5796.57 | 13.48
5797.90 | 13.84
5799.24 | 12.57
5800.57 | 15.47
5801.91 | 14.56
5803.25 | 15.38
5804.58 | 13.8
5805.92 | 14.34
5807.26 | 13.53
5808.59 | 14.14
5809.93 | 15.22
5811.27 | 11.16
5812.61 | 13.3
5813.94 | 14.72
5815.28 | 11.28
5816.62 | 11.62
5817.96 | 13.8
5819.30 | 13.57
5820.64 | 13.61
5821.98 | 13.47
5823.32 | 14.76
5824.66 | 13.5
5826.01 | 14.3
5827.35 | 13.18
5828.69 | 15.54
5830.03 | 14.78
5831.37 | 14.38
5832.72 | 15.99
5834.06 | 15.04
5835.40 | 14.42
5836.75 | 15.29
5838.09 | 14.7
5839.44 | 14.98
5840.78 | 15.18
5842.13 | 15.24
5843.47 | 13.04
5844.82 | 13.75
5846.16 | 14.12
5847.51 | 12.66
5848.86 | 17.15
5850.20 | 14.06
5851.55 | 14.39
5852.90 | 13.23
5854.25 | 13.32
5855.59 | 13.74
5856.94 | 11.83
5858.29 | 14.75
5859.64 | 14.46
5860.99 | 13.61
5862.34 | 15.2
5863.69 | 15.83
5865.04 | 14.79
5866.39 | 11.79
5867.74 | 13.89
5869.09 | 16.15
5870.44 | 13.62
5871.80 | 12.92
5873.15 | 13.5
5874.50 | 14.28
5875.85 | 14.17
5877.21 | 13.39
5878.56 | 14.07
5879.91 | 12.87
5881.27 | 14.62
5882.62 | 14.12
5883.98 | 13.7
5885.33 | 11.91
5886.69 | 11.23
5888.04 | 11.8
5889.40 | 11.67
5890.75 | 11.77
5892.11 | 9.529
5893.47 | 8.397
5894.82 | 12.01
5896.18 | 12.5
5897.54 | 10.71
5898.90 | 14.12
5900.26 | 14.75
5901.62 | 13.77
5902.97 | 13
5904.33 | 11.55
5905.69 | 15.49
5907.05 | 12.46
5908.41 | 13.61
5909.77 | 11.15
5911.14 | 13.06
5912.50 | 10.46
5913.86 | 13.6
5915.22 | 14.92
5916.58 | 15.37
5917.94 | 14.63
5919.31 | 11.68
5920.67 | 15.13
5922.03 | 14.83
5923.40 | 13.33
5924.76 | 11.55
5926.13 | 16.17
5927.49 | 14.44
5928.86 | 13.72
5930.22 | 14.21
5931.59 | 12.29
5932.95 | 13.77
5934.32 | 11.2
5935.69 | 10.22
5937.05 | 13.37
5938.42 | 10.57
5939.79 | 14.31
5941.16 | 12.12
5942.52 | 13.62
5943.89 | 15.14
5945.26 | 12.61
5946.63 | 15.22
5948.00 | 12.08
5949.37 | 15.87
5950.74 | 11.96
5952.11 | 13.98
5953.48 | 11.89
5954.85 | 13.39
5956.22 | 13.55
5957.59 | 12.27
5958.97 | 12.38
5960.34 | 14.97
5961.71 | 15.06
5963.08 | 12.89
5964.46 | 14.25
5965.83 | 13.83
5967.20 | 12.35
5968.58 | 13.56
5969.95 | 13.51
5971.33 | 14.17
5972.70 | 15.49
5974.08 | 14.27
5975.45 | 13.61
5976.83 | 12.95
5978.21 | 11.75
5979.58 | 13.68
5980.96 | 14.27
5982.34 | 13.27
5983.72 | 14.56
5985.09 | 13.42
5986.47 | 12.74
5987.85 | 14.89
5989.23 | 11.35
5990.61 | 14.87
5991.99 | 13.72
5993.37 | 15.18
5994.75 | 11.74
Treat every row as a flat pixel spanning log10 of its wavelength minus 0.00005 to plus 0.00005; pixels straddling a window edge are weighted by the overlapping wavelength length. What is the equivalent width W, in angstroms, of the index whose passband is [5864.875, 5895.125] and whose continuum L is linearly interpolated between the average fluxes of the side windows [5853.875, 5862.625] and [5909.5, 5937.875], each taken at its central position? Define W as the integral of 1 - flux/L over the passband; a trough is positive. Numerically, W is 1.8 angstroms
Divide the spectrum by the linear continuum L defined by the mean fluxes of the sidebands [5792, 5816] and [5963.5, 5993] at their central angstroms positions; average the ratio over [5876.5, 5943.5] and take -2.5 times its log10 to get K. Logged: 0.06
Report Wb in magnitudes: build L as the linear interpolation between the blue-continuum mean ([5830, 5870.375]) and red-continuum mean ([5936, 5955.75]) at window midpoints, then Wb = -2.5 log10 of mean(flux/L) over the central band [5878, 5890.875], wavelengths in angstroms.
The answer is 0.09 mag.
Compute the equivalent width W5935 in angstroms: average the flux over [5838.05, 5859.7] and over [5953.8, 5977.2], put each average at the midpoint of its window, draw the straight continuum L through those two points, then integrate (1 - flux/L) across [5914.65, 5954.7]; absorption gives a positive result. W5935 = 1.0 angstroms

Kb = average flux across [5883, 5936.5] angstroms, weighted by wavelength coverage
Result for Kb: 12.8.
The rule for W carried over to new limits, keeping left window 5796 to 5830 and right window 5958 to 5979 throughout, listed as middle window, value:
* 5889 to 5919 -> 2.3 angstroms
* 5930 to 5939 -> 1.0 angstroms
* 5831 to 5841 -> -0.9 angstroms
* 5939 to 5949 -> 0.0 angstroms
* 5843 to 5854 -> -0.2 angstroms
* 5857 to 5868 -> -0.3 angstroms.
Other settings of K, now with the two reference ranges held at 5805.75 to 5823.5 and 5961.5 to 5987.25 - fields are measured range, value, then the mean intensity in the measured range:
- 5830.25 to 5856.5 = -0.077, 14.4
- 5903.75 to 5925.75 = 0.017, 13.3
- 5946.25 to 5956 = 0.014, 13.4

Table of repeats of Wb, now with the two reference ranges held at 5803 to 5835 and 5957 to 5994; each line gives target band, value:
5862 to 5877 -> -0.023 mag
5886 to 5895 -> 0.261 mag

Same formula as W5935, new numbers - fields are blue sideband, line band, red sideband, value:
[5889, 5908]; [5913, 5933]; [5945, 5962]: -1.77 angstroms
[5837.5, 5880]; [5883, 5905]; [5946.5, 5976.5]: 2.97 angstroms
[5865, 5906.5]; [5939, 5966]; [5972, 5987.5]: -0.19 angstroms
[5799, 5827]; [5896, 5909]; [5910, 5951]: 0.23 angstroms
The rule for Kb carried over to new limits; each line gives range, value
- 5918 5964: 13.3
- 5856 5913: 13.1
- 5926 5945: 13.1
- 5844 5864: 14.1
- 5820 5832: 14.2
